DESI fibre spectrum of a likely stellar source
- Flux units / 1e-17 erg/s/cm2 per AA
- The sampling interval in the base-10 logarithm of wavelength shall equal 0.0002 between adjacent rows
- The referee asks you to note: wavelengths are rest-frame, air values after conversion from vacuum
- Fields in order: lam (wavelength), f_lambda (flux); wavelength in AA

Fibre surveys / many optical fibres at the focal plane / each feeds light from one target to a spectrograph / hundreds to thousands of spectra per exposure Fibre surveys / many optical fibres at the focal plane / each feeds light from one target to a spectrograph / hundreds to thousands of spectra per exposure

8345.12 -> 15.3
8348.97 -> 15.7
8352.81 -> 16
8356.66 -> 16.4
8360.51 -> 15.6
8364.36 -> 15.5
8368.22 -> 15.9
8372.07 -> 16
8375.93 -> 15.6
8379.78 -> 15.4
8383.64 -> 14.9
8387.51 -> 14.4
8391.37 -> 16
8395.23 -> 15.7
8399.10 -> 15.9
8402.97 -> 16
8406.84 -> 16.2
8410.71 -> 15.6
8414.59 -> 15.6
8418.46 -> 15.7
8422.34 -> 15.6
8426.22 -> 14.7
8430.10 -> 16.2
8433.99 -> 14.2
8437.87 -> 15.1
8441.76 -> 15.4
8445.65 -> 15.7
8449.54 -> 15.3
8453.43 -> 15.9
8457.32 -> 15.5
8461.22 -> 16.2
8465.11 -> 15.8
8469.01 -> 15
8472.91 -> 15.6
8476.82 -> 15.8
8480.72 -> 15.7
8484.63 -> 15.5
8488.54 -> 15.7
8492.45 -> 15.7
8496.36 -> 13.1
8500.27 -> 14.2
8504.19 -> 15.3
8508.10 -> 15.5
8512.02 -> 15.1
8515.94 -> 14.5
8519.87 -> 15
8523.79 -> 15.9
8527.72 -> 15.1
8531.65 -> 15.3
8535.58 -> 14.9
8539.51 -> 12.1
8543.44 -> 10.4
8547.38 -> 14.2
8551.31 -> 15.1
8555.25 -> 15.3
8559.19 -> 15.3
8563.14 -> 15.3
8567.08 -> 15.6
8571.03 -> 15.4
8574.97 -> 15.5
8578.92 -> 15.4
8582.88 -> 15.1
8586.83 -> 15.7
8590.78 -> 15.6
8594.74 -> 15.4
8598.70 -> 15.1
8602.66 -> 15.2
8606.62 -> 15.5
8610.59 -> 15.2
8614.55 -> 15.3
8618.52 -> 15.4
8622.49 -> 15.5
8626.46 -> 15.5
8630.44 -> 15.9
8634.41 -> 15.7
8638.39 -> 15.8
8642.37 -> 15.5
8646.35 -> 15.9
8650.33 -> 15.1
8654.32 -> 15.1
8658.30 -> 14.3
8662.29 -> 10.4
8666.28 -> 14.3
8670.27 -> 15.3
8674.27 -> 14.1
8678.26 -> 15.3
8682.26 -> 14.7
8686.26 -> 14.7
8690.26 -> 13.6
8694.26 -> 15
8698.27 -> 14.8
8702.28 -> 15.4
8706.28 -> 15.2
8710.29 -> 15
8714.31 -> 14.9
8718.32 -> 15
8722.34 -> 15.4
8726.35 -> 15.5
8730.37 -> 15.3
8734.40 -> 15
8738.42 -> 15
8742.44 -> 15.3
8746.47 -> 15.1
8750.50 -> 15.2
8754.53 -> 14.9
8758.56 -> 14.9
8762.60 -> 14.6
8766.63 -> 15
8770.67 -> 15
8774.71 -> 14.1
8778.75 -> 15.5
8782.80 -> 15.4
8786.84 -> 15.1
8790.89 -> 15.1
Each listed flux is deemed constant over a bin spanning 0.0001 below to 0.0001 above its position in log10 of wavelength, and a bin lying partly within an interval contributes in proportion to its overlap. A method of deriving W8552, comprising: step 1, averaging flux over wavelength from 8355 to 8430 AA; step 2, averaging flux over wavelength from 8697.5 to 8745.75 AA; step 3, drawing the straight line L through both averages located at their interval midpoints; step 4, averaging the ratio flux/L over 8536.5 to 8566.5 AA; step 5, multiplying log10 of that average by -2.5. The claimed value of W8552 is 0.10 mag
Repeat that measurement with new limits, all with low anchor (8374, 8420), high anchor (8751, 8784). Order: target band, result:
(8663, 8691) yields 0.049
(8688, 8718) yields 0.014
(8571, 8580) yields -0.013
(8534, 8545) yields 0.225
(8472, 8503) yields 0.020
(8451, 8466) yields -0.026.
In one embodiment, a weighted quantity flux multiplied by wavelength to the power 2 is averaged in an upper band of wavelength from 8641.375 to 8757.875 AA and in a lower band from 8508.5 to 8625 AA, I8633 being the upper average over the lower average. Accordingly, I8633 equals 1.02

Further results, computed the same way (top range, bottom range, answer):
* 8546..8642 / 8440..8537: 1.03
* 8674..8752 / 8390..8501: 1.03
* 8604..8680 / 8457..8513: 1.02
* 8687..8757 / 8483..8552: 1.08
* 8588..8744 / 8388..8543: 1.03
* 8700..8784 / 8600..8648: 1.00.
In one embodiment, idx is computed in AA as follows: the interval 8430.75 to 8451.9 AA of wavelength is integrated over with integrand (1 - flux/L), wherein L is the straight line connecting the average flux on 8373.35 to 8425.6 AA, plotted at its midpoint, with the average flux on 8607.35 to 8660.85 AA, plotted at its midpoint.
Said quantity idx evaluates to 0.4 AA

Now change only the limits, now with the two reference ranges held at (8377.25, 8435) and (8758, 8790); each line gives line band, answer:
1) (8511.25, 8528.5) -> 0.2 AA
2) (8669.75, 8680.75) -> 0.2 AA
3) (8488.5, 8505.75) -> 0.8 AA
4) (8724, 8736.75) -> -0.2 AA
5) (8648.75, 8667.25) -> 1.6 AA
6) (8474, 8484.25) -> -0.2 AA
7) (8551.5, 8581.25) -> -0.2 AA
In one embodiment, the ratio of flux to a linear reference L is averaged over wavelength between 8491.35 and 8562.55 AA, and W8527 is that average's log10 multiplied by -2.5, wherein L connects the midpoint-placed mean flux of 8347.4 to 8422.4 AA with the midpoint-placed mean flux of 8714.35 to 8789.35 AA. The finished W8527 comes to 0.065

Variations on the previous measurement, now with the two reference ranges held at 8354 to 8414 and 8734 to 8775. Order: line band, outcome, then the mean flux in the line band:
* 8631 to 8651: -0.03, 15.7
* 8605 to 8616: -0.01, 15.3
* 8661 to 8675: 0.11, 13.6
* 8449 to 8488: -0.01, 15.6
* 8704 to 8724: 0.00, 15.1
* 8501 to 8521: 0.03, 15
